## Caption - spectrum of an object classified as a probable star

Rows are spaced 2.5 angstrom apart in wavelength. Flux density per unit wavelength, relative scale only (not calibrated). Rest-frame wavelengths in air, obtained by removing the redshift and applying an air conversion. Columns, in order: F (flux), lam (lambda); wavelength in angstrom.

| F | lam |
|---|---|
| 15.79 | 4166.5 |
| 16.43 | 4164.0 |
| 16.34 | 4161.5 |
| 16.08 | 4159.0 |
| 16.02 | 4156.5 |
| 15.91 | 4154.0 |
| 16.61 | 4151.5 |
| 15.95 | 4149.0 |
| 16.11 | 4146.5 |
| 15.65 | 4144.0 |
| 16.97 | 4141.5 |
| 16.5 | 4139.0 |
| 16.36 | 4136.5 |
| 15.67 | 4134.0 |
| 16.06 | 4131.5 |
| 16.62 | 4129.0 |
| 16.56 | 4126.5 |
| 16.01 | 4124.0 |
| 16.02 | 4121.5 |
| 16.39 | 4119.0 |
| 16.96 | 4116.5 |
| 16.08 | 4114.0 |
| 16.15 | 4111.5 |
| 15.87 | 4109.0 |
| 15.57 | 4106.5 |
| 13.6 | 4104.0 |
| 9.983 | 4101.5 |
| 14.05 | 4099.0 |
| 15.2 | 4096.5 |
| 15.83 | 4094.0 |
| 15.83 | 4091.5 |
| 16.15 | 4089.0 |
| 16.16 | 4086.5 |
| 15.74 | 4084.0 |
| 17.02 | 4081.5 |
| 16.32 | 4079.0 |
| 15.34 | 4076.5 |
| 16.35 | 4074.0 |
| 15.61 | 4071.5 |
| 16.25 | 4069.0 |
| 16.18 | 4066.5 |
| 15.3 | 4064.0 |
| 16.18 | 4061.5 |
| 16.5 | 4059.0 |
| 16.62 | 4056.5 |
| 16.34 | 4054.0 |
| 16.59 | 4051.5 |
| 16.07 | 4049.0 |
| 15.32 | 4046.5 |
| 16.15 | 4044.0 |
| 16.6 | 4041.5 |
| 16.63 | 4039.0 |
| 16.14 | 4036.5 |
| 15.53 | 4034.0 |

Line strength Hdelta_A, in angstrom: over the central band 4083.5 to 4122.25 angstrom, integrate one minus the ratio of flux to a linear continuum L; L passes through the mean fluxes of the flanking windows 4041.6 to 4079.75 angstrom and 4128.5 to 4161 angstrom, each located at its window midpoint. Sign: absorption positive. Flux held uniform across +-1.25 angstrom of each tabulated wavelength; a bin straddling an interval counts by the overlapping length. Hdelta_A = 1.9 angstrom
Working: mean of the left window 16.1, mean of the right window 16.2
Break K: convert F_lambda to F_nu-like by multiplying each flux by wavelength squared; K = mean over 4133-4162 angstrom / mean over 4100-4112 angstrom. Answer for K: 1.17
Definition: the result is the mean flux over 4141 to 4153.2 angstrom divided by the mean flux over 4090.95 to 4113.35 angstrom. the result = 1.10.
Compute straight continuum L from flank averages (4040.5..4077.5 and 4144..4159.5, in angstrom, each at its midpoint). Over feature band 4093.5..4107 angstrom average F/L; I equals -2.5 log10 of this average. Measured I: 0.162 mag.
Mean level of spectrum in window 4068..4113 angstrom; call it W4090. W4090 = 15.4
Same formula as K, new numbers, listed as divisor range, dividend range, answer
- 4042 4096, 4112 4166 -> 1.05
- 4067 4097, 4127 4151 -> 1.04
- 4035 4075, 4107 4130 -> 1.04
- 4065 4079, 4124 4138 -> 1.05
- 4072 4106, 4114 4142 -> 1.10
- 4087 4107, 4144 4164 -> 1.14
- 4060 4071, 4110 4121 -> 1.05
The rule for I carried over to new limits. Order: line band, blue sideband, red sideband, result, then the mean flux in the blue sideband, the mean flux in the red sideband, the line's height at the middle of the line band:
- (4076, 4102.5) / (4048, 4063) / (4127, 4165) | 0.07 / 16.4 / 16.2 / 16.3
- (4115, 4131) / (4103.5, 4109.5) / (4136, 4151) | -0.05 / 15.1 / 16.3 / 15.6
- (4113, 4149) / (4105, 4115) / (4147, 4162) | -0.02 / 15.9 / 16.1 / 16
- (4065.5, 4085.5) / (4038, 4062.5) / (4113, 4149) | 0.01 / 16.3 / 16.3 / 16.3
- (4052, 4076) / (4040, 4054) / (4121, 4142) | 0.00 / 16.2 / 16.3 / 16.2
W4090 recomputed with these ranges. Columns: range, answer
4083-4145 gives 15.7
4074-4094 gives 16.1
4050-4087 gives 16.2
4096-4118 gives 14.8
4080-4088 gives 16.3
